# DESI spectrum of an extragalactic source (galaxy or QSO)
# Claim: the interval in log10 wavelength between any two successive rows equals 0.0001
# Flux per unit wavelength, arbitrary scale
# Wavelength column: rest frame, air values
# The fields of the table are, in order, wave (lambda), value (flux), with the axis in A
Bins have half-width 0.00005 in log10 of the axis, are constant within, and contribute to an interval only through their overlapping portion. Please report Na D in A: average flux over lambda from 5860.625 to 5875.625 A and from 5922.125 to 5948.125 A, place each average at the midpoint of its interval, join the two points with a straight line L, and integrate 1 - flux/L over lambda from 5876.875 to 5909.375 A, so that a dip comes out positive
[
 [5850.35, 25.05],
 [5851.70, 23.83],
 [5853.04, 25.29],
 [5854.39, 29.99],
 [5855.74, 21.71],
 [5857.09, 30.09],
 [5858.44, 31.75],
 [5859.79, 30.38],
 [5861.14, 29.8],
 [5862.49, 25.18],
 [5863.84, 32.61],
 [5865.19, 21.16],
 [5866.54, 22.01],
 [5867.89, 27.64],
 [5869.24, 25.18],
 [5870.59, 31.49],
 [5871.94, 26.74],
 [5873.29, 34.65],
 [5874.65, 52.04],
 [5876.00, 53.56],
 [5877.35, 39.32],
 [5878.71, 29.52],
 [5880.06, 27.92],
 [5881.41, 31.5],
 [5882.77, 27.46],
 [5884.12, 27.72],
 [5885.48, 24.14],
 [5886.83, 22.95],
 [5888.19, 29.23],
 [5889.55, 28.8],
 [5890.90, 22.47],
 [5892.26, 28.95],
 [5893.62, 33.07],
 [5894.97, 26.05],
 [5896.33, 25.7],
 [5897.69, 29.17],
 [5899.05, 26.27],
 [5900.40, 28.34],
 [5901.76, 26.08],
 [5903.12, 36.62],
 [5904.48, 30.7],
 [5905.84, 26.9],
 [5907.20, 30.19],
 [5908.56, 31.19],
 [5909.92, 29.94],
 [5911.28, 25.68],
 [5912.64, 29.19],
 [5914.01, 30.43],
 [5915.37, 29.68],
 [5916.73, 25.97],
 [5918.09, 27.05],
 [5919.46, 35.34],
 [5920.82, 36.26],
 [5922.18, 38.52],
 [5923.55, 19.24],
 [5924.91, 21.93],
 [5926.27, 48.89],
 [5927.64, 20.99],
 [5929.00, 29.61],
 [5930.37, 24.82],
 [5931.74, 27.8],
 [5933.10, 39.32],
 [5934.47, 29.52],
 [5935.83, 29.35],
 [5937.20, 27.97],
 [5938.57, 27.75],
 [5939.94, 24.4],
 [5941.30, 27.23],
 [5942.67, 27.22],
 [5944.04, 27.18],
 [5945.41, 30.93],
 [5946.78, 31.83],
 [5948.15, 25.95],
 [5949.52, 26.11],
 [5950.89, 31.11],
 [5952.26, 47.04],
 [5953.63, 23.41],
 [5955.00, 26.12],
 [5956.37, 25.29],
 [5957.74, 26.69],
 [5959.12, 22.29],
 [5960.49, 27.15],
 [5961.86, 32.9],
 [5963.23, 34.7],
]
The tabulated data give 1.2 A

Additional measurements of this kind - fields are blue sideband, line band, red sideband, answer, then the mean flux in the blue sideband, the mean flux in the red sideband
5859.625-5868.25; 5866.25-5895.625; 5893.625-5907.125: -3.2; 26.7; 28.8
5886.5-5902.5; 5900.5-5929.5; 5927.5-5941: -2.1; 27.4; 28.4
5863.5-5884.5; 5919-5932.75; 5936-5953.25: -0.2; 32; 29.4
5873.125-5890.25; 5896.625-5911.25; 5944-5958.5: 1.1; 32.9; 29.3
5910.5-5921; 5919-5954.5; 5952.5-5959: -2.4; 29.6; 26.6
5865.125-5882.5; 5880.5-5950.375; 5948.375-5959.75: 3.8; 32.8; 28.4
